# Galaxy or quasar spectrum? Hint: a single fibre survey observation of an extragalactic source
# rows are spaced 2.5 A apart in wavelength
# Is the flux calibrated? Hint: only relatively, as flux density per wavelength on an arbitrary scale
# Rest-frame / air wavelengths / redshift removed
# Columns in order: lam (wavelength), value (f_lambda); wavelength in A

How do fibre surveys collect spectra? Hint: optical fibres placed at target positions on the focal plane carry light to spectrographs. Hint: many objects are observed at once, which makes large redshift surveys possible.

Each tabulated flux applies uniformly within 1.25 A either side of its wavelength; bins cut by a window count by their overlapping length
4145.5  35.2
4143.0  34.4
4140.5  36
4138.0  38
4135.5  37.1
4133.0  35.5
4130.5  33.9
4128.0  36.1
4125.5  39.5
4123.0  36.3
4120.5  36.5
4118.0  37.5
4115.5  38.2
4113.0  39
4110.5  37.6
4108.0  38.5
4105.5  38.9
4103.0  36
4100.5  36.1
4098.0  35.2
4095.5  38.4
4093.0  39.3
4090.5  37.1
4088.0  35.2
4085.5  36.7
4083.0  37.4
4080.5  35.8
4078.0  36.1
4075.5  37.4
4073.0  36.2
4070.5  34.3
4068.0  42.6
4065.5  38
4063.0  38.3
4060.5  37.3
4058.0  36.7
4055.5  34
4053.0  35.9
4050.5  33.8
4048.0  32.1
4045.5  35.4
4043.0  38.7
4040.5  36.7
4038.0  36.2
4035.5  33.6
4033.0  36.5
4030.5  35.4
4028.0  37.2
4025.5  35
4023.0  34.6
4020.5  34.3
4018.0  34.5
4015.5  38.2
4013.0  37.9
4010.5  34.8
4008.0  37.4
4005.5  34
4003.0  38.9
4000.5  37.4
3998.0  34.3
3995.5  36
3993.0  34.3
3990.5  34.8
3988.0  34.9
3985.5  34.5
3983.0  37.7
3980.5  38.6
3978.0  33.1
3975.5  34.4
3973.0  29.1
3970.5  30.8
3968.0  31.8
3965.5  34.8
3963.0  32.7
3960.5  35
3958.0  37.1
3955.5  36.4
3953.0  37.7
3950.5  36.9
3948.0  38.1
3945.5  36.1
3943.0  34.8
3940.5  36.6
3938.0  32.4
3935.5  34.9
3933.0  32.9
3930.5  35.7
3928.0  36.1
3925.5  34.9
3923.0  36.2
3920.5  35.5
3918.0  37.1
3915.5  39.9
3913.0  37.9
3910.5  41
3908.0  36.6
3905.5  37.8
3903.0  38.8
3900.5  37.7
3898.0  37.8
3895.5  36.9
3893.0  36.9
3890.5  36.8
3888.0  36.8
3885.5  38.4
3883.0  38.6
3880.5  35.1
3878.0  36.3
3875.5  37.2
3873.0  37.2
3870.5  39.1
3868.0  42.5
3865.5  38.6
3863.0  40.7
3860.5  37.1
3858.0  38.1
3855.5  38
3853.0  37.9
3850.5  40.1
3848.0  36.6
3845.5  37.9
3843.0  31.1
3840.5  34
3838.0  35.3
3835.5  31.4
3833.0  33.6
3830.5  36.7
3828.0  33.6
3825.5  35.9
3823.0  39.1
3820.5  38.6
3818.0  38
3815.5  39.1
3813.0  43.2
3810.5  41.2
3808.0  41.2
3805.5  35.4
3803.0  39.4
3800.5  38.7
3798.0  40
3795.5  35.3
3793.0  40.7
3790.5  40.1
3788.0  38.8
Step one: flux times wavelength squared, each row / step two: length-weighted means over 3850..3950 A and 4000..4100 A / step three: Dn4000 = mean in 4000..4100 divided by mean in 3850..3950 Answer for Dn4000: 1.05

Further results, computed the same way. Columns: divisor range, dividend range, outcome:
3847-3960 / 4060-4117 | 1.10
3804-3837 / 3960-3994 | 0.98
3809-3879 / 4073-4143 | 1.13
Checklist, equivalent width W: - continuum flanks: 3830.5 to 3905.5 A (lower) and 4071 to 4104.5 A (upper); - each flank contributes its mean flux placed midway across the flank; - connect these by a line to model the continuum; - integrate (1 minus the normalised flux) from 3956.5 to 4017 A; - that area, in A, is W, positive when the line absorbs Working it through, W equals 2.9 A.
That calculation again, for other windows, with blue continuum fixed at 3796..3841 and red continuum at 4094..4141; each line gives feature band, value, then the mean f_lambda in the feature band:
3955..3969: 1.0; 34.6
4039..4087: 0.9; 36.5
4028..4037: 0.4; 35.5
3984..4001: 1.0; 35.1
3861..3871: -0.7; 40.1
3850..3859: -0.2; 38.4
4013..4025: 0.5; 35.6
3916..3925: 0.2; 36.5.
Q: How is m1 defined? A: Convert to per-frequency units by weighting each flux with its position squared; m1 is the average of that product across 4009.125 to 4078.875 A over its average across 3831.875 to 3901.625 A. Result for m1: 1.07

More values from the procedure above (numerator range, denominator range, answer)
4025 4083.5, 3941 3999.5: 1.08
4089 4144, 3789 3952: 1.12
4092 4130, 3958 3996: 1.17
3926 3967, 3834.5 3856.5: 1.04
